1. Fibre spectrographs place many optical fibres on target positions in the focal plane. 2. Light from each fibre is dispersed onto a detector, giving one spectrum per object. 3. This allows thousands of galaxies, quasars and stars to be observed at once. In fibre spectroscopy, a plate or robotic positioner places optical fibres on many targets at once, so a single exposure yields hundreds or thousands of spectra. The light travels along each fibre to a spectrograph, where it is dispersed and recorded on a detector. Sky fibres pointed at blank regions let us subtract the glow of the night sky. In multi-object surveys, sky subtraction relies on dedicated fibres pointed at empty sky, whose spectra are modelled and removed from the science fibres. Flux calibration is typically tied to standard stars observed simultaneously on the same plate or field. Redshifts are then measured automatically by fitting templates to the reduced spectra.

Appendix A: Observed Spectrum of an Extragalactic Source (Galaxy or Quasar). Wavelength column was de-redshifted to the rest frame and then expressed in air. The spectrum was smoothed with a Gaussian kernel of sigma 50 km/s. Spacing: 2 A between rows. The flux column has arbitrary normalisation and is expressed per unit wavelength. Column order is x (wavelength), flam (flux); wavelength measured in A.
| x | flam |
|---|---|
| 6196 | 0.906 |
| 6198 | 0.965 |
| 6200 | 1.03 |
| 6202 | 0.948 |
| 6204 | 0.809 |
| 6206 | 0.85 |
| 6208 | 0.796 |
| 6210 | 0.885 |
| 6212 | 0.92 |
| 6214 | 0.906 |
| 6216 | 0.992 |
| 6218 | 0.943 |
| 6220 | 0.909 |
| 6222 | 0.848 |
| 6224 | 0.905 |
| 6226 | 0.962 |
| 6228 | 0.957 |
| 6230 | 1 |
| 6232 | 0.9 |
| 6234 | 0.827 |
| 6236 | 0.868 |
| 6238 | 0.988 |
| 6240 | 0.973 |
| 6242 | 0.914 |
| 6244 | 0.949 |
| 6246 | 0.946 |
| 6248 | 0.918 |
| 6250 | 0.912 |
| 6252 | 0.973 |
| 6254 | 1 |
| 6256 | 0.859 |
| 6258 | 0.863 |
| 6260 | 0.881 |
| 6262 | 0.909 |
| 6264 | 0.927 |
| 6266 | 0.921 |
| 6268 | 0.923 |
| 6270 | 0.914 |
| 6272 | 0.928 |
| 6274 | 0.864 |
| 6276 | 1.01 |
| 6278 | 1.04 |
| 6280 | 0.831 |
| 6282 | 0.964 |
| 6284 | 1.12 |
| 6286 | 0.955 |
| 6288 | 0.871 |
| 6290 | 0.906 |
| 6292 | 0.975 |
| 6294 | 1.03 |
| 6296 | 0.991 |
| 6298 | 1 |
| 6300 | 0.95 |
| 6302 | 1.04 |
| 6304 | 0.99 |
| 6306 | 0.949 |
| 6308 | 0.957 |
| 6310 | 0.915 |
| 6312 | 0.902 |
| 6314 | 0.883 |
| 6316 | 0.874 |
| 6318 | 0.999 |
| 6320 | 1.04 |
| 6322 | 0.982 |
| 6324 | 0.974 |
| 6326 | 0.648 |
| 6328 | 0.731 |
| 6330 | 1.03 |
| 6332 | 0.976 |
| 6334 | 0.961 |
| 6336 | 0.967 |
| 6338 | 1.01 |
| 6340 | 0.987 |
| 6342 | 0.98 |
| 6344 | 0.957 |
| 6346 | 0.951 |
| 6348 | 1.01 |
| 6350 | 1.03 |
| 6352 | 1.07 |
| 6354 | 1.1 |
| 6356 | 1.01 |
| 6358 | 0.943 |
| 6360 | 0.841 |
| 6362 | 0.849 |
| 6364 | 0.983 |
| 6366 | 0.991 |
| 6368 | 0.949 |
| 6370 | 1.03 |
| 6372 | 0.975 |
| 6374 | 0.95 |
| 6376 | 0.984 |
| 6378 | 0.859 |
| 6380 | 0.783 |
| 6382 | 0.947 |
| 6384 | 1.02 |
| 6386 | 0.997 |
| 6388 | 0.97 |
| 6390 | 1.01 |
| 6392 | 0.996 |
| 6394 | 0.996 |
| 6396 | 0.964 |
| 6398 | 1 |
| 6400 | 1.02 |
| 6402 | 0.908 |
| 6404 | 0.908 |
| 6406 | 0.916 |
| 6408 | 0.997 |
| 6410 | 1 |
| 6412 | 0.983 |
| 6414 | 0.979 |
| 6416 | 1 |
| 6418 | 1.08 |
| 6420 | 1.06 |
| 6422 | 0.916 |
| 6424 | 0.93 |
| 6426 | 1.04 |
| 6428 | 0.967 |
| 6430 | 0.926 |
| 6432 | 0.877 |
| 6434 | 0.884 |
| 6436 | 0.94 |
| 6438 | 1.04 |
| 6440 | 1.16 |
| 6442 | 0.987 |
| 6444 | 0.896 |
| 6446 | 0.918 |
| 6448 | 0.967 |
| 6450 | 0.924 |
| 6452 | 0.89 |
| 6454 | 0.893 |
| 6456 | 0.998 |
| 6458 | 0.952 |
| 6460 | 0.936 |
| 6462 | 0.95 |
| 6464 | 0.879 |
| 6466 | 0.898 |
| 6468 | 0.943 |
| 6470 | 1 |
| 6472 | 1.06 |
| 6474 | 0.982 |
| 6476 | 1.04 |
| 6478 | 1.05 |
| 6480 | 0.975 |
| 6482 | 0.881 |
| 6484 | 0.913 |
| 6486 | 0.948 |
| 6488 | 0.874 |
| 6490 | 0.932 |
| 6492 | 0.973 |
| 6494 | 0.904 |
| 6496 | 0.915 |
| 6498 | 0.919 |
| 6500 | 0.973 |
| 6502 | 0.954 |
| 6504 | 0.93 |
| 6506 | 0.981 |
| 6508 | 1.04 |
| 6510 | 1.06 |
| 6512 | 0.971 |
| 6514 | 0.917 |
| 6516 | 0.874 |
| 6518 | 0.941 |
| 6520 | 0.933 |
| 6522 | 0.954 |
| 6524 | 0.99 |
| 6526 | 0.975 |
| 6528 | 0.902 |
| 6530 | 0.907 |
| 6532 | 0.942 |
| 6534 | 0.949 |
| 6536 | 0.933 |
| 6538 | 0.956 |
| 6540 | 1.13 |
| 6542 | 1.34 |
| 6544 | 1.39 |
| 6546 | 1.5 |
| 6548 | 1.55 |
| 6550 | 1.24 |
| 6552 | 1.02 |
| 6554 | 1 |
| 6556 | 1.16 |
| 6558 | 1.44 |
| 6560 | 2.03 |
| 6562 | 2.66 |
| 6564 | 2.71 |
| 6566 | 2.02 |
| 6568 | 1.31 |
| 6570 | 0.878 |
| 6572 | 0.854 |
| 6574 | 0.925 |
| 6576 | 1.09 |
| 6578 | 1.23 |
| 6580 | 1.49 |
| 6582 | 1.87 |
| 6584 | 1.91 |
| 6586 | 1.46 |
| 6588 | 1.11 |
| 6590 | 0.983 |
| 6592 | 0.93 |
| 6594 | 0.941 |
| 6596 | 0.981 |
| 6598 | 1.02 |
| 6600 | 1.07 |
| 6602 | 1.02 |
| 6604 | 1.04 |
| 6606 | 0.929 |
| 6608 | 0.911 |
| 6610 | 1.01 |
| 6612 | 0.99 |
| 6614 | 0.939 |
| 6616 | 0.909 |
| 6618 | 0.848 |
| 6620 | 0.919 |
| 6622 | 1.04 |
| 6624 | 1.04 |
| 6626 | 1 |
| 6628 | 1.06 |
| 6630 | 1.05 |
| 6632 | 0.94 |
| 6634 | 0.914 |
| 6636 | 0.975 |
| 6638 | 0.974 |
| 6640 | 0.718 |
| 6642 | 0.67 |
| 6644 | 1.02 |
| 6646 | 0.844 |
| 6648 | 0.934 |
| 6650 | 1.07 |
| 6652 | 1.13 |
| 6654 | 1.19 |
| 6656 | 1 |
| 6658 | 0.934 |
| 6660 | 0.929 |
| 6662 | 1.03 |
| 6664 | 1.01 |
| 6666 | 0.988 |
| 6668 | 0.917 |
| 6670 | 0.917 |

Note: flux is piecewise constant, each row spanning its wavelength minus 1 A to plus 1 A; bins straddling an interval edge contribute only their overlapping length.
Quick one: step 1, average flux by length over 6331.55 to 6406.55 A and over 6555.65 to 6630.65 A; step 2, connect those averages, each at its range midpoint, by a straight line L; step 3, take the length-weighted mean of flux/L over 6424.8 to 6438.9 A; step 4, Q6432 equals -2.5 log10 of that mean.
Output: 0.10 mag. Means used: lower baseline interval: 0.969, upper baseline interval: 1.23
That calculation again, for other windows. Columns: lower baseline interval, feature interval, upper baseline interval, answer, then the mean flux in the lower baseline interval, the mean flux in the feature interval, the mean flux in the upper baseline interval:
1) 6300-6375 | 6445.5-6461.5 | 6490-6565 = 0.16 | 0.958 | 0.936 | 1.16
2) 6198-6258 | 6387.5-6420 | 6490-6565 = 0.08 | 0.92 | 0.986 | 1.16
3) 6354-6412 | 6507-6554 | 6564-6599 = 0.13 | 0.96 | 1.06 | 1.28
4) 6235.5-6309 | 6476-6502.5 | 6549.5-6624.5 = 0.21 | 0.947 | 0.943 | 1.24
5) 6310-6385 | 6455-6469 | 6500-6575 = 0.17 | 0.95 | 0.937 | 1.19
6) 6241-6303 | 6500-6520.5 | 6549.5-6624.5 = 0.21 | 0.945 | 0.961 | 1.24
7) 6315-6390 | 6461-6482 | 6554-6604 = 0.20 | 0.956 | 0.973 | 1.36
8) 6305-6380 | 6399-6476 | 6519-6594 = 0.14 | 0.95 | 0.964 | 1.28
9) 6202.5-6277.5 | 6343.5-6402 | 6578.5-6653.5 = -0.01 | 0.916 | 0.971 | 1.05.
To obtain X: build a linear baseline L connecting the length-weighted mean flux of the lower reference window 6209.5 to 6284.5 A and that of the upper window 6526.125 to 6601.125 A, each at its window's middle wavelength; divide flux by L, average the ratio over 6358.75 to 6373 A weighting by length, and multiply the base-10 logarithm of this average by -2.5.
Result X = 0.13 mag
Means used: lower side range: 0.929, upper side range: 1.29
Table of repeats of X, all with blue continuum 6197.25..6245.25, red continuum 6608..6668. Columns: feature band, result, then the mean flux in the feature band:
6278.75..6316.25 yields -0.03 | 0.955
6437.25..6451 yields -0.04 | 0.984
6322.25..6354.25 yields -0.03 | 0.959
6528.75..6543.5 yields -0.09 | 1.03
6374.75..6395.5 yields -0.02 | 0.956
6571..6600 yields -0.24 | 1.2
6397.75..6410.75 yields -0.03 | 0.961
